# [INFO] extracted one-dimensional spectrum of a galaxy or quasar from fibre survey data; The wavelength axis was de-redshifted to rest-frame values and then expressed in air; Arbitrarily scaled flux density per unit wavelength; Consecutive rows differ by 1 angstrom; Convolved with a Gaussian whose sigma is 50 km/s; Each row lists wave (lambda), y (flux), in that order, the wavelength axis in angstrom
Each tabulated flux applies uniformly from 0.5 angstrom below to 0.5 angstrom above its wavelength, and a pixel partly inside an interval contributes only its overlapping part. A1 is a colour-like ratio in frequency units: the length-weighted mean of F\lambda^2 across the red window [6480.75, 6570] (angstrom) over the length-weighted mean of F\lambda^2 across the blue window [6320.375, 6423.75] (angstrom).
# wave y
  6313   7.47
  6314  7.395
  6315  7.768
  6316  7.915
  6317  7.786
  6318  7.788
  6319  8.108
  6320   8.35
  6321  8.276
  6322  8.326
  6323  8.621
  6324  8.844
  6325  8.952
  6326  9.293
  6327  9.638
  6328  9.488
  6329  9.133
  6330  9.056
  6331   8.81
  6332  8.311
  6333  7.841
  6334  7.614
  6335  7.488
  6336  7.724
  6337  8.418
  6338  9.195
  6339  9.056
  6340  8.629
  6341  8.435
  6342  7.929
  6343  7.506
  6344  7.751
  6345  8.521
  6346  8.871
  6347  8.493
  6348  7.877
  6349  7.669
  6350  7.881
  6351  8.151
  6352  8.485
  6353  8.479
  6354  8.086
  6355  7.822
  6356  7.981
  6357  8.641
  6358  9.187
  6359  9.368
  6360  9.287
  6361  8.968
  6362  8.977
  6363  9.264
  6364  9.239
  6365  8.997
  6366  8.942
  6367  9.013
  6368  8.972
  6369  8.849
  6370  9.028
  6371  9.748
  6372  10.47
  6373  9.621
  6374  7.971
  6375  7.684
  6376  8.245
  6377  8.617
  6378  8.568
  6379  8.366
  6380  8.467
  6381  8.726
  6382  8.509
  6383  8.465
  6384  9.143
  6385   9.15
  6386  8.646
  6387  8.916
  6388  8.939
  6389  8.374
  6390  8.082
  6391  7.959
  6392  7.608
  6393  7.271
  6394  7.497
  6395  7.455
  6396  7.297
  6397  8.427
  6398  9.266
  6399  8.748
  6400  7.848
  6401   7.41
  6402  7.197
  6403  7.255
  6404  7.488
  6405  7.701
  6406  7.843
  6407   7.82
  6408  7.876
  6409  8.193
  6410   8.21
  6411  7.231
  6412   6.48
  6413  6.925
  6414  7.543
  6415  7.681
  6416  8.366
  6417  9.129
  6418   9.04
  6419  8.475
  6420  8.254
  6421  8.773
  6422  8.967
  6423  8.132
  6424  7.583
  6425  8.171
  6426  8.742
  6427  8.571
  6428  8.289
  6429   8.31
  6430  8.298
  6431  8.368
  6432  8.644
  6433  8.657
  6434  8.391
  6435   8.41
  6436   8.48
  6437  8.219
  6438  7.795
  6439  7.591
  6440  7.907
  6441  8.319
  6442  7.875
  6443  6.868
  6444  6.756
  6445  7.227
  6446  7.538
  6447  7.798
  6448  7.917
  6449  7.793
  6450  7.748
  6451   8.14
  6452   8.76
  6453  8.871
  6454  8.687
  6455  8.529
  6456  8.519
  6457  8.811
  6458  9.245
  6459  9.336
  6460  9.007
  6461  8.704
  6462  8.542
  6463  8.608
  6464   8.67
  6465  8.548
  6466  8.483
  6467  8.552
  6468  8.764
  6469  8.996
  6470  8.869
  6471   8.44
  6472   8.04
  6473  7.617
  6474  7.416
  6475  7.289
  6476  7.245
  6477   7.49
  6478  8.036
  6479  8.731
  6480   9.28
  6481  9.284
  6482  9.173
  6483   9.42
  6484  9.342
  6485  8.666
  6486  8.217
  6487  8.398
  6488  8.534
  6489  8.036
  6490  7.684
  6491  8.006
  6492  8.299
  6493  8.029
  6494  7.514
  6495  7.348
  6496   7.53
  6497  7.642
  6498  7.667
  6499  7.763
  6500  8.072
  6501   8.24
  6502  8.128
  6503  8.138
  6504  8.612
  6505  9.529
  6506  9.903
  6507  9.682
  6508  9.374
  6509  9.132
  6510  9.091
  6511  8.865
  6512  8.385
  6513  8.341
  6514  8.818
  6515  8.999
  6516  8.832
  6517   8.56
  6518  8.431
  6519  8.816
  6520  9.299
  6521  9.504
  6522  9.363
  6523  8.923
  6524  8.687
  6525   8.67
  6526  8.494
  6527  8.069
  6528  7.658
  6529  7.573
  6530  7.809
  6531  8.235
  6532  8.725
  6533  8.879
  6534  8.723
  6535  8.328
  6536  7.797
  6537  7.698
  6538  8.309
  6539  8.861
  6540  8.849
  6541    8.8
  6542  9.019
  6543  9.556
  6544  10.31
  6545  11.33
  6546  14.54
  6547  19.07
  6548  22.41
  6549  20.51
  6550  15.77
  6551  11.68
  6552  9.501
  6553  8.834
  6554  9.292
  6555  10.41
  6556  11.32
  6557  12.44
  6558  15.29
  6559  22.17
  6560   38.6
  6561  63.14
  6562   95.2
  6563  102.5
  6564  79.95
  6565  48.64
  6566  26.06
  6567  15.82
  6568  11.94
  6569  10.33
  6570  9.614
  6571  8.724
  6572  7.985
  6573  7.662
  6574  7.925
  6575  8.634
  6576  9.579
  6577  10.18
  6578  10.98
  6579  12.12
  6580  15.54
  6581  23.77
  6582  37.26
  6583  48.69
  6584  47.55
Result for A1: 1.77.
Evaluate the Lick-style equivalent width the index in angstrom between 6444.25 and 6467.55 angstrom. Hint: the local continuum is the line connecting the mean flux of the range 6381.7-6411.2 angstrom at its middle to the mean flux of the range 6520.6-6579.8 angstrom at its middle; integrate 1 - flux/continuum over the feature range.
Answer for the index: 6.3 angstrom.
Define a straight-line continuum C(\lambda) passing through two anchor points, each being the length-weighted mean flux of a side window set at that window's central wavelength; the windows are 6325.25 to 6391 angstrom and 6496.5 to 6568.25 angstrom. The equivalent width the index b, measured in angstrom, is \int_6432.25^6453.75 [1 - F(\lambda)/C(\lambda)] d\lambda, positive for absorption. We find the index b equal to 7.15 angstrom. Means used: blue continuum 8.63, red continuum 15.5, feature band 7.97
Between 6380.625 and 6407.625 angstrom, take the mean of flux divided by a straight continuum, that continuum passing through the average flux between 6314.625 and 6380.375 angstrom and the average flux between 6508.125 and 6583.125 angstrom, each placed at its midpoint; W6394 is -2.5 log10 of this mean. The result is 0.27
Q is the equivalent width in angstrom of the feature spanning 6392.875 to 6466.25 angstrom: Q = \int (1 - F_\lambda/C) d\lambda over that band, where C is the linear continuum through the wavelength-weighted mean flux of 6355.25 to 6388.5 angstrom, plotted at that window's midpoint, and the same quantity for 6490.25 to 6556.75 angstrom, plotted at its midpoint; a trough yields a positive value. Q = 7.88 angstrom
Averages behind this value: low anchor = 8.87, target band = 8.13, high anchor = 9.5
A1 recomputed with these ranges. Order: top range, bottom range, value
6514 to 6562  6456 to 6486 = 1.56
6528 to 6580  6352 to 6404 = 2.27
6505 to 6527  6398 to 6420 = 1.18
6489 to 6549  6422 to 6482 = 1.13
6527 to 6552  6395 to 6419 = 1.43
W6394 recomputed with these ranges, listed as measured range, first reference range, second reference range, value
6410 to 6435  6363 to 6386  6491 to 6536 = 0.07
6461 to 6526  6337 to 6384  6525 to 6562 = 0.44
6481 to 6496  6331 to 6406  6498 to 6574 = 0.50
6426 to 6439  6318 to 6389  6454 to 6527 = 0.03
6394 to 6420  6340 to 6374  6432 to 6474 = 0.08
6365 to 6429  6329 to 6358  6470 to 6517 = 0.00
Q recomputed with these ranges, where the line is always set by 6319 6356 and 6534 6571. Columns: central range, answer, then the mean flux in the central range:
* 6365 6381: 2.7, 8.84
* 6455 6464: 4.1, 8.82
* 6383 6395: 3.4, 8.3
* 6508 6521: 7.1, 8.85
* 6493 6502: 5.2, 7.76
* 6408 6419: 4.4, 7.91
